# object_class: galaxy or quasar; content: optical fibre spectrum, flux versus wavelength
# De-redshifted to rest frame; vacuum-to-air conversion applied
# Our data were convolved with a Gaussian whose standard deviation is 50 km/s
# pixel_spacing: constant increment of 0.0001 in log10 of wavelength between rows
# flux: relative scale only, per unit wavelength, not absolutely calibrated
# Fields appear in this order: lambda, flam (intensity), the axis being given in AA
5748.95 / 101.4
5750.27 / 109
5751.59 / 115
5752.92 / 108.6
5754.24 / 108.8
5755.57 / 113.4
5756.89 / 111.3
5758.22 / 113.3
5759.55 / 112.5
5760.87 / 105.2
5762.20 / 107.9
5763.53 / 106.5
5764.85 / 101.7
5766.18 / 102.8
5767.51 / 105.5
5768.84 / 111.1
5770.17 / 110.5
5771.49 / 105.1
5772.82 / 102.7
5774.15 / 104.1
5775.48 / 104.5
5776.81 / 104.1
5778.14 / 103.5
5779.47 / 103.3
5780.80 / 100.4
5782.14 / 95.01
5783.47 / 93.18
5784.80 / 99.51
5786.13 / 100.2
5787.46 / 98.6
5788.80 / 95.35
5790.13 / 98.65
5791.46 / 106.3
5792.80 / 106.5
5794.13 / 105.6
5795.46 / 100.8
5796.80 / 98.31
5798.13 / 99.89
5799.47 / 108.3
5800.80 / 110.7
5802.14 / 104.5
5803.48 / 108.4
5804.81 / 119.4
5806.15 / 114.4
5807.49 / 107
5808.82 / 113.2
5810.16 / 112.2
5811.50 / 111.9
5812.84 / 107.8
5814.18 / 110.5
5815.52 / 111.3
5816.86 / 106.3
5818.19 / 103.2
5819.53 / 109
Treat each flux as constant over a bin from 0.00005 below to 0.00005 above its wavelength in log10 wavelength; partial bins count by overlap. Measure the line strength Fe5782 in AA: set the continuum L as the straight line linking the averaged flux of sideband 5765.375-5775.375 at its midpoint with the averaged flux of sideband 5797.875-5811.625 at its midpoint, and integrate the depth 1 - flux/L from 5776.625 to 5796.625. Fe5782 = 1.4 AA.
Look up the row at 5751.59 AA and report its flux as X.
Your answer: 115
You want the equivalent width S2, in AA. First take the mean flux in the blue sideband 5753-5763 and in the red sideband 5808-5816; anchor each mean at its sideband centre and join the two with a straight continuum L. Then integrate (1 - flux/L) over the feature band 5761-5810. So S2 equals 2.7 AA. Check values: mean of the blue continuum 110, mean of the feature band 104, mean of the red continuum 111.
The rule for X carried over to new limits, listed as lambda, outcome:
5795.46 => 100.8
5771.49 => 105.1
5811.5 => 111.9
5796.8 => 98.31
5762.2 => 107.9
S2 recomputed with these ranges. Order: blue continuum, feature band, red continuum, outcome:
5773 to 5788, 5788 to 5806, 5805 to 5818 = 0.16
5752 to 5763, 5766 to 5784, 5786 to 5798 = 0.38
